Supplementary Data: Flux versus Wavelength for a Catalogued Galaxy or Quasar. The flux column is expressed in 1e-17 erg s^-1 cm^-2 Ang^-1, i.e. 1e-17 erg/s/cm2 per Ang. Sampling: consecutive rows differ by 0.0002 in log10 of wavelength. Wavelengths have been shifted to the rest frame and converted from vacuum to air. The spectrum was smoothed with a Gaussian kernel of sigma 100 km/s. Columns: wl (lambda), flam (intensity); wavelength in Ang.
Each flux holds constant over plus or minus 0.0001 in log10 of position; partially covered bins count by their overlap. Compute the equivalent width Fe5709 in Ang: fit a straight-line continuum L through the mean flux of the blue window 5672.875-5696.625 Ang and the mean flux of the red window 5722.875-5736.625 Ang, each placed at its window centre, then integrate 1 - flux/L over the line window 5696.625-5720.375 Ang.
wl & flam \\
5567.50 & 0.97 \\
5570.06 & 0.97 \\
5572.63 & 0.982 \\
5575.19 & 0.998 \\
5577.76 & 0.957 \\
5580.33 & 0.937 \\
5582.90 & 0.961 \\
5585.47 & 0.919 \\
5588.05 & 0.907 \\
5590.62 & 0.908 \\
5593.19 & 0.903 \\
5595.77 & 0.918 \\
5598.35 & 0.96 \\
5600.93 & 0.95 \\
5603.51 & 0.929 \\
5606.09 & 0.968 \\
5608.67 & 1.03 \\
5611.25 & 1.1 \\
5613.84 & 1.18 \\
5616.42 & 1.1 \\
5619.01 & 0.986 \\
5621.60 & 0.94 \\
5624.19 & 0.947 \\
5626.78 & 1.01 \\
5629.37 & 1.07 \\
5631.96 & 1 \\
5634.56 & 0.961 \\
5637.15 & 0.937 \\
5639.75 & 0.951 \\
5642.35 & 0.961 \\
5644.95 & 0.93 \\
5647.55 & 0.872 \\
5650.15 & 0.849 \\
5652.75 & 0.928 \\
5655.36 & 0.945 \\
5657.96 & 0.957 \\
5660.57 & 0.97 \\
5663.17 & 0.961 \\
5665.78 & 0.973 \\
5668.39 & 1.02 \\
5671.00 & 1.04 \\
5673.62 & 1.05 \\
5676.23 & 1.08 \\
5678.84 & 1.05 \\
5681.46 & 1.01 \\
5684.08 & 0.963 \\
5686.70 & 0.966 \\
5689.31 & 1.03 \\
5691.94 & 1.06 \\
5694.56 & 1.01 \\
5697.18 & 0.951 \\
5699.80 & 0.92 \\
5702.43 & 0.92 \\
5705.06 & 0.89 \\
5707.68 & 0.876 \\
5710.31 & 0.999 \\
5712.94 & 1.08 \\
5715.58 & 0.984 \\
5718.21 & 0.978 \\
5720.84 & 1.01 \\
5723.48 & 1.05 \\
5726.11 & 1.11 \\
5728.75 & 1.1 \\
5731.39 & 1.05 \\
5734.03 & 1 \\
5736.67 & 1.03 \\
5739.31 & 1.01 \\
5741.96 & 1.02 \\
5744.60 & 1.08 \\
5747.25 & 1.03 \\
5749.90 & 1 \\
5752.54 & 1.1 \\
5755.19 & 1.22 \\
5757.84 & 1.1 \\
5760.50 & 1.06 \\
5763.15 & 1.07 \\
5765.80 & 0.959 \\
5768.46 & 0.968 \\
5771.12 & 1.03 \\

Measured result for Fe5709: 1.9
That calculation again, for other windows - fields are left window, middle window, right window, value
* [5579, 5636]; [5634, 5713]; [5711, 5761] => 3.73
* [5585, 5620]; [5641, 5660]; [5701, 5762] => 1.50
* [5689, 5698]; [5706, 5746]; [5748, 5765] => 1.03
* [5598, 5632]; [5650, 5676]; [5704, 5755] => 1.02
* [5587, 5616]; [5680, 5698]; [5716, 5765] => 0.48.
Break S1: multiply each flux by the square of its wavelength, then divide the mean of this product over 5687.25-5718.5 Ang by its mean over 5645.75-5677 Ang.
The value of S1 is 1.02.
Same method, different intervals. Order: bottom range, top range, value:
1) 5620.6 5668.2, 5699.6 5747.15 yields 1.09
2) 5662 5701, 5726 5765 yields 1.08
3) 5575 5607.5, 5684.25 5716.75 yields 1.08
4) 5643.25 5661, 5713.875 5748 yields 1.16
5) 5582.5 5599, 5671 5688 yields 1.14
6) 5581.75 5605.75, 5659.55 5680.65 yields 1.13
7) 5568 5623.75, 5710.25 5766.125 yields 1.13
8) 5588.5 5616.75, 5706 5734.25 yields 1.08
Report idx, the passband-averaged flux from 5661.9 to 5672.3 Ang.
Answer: 0.999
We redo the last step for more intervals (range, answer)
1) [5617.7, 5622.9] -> 0.962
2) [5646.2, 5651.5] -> 0.862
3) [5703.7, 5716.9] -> 0.966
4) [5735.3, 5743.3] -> 1.02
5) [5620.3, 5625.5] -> 0.943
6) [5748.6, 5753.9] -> 1.05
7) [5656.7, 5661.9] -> 0.964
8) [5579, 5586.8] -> 0.938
